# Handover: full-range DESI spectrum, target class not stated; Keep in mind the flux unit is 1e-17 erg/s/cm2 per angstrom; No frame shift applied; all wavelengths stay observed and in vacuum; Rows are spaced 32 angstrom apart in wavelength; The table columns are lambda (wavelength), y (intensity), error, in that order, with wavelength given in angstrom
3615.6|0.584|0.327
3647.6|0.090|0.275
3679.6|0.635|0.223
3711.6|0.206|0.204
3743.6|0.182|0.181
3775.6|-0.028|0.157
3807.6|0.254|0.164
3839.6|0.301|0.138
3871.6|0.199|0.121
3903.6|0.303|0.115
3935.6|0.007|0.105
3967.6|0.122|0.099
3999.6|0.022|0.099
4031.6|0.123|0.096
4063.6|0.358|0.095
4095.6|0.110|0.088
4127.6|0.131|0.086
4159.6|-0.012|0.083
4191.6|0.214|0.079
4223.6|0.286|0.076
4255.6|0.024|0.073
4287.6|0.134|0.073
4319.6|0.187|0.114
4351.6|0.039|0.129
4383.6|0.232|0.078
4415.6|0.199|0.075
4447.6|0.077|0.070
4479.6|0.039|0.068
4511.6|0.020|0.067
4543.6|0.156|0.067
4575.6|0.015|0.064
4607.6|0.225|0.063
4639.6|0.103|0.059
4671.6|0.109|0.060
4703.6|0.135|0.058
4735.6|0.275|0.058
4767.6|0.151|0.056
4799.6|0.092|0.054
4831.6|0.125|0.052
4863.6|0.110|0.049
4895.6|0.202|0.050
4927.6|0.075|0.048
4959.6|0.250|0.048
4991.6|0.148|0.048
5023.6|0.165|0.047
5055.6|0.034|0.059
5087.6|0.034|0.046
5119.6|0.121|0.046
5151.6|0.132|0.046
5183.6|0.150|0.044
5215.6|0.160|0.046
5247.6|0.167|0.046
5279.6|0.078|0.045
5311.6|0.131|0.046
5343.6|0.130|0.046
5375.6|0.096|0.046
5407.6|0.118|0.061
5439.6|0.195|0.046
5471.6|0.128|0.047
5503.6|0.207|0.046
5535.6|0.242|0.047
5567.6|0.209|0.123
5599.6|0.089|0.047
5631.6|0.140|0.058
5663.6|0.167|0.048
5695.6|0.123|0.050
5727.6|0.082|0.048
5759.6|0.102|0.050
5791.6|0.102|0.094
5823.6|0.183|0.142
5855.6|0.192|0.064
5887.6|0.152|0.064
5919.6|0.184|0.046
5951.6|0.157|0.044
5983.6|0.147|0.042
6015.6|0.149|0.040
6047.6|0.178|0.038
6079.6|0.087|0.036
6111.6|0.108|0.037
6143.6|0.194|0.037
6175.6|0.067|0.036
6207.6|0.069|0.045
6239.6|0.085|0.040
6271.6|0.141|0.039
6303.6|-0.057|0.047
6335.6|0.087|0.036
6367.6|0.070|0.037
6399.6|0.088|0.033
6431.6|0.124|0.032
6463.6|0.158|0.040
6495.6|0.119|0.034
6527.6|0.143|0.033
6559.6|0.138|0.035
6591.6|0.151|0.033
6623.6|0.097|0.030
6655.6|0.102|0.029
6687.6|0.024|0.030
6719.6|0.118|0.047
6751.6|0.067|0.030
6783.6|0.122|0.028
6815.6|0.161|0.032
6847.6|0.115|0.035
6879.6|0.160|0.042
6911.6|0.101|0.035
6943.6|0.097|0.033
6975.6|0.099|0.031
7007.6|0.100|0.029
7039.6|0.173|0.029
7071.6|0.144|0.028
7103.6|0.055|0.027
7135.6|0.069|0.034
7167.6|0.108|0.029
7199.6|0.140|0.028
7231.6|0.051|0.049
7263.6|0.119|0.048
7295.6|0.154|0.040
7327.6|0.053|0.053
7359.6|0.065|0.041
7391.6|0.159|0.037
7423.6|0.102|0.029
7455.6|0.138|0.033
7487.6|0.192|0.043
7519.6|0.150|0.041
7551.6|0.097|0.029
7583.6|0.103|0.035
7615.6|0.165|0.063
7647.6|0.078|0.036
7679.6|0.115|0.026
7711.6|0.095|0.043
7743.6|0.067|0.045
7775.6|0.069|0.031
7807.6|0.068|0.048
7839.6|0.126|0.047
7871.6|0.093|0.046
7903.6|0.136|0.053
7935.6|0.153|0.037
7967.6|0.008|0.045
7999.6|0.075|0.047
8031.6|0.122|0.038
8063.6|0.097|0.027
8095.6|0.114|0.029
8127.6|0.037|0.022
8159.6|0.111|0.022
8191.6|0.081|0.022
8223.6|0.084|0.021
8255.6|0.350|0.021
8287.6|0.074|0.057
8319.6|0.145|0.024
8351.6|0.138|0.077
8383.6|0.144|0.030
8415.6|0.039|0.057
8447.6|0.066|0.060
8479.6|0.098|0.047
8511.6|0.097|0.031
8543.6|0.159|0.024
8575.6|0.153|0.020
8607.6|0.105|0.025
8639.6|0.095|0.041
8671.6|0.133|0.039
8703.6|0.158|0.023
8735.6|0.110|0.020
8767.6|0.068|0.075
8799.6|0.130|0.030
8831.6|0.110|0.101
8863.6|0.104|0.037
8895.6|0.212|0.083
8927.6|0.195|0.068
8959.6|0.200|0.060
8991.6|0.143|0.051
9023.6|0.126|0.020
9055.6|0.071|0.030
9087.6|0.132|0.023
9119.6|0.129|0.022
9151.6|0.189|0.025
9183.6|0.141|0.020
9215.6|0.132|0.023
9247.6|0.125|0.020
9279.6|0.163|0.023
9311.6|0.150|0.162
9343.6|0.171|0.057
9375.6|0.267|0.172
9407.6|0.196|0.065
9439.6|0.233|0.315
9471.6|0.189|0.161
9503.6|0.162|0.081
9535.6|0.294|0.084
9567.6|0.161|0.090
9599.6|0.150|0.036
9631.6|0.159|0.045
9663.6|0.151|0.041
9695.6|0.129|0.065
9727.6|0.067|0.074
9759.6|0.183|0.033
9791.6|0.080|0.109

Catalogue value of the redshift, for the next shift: 1.21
